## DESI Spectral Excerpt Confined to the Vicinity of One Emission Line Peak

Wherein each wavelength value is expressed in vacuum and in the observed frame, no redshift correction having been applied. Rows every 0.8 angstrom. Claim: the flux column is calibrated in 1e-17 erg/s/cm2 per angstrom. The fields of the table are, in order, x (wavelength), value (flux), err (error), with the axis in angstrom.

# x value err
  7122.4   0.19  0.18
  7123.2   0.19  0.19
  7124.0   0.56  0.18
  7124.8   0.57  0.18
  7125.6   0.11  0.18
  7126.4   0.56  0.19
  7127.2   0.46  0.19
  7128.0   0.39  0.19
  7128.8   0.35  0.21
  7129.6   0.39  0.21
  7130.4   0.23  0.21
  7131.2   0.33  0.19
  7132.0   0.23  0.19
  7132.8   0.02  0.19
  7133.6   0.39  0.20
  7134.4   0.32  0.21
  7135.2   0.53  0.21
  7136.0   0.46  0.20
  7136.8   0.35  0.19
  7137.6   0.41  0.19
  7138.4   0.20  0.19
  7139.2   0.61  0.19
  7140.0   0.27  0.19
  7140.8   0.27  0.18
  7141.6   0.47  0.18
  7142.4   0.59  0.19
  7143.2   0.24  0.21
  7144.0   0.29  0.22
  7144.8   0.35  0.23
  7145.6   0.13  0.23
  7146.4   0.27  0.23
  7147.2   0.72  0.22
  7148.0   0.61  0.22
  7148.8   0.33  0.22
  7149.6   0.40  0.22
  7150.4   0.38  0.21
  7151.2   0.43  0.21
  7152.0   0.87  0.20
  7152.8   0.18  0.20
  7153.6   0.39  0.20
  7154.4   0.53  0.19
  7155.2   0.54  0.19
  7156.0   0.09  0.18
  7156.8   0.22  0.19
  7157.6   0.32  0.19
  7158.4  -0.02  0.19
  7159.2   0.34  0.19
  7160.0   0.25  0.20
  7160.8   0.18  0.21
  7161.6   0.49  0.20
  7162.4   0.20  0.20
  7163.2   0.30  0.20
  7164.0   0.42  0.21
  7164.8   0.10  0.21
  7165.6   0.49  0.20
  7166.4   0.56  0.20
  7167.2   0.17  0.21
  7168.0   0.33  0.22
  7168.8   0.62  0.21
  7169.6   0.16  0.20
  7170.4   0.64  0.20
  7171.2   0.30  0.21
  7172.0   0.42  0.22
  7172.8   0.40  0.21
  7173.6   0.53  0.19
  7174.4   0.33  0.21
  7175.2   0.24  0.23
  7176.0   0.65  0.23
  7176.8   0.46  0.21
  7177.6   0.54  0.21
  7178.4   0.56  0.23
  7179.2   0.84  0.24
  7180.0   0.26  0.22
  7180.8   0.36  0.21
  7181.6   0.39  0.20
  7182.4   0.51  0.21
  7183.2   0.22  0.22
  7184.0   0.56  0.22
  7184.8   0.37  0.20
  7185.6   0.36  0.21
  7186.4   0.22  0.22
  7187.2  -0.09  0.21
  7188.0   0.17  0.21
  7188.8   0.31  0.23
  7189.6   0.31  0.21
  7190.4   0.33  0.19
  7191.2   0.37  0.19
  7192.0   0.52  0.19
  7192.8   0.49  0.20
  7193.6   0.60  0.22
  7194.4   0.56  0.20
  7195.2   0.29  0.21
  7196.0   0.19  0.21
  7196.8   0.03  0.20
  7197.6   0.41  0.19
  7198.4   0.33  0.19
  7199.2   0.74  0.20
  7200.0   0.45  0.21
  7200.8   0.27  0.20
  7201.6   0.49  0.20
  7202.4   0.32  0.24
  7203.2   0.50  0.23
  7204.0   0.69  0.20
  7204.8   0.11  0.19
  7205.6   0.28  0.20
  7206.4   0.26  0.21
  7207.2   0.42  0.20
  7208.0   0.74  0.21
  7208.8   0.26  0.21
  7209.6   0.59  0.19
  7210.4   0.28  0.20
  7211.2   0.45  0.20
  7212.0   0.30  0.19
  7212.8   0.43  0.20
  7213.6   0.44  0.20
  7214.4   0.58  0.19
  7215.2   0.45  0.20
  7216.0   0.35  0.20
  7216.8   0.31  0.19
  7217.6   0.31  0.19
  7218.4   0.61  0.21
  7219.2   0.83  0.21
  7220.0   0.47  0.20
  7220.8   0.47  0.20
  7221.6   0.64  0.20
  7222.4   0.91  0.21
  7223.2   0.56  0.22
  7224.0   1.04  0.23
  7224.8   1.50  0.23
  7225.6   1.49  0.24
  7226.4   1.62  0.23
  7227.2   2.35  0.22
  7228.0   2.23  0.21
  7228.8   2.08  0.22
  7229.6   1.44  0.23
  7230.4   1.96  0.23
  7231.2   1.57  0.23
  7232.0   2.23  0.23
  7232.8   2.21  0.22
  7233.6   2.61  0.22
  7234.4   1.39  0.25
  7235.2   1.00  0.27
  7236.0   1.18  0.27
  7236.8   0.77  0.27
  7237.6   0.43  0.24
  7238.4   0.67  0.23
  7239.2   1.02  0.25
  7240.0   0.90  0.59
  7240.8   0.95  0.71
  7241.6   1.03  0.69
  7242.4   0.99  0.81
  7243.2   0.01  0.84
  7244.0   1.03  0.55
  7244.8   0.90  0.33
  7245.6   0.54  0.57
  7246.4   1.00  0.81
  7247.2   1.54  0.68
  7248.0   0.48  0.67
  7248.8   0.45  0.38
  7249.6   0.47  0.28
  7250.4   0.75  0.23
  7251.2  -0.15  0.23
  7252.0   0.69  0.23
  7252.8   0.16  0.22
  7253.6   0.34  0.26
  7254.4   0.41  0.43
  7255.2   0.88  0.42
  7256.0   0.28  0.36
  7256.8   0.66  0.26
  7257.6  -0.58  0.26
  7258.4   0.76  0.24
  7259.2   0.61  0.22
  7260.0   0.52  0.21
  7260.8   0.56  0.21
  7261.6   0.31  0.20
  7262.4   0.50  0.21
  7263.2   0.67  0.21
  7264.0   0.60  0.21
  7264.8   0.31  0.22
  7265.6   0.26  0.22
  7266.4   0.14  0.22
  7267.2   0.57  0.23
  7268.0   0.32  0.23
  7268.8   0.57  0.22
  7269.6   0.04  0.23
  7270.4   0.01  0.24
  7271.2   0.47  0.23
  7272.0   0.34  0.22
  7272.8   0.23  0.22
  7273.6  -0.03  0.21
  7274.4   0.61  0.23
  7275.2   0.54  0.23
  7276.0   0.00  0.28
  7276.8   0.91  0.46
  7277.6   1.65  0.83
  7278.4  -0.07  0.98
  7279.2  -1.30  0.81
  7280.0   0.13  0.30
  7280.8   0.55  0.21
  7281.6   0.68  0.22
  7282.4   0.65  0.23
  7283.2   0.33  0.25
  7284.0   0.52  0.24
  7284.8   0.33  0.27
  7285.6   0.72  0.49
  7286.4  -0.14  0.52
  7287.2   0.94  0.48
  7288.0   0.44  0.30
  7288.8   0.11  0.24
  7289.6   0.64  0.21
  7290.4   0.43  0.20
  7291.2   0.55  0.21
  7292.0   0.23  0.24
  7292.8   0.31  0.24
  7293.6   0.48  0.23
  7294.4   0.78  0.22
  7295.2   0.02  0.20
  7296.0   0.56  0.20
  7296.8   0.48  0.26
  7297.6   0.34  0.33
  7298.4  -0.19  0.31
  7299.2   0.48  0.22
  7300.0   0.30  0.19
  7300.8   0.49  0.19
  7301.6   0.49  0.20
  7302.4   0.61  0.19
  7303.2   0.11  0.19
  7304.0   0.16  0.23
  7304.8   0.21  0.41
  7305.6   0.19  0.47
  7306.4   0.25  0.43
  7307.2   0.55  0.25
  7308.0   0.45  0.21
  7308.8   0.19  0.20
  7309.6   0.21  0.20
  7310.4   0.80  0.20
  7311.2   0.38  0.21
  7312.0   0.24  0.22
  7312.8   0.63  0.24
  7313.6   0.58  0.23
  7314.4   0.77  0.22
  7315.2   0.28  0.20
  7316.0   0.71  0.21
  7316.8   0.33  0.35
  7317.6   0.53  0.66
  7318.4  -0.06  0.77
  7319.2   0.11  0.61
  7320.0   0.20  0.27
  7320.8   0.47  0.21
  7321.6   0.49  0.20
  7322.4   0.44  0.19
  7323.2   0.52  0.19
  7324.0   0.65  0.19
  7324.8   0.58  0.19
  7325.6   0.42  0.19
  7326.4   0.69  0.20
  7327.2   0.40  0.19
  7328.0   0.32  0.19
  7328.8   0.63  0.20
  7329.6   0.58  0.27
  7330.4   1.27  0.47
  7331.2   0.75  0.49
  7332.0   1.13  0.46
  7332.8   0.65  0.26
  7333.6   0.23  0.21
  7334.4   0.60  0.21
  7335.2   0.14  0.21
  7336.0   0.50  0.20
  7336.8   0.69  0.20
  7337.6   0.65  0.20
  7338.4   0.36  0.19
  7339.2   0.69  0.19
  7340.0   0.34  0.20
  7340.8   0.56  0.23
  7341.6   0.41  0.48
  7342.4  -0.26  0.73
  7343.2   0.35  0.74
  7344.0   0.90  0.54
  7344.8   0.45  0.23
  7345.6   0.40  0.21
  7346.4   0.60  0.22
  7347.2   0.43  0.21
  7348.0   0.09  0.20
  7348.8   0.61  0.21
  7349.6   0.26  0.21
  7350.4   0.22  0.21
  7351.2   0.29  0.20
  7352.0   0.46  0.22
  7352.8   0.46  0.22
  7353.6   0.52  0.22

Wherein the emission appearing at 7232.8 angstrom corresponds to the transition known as [O II]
